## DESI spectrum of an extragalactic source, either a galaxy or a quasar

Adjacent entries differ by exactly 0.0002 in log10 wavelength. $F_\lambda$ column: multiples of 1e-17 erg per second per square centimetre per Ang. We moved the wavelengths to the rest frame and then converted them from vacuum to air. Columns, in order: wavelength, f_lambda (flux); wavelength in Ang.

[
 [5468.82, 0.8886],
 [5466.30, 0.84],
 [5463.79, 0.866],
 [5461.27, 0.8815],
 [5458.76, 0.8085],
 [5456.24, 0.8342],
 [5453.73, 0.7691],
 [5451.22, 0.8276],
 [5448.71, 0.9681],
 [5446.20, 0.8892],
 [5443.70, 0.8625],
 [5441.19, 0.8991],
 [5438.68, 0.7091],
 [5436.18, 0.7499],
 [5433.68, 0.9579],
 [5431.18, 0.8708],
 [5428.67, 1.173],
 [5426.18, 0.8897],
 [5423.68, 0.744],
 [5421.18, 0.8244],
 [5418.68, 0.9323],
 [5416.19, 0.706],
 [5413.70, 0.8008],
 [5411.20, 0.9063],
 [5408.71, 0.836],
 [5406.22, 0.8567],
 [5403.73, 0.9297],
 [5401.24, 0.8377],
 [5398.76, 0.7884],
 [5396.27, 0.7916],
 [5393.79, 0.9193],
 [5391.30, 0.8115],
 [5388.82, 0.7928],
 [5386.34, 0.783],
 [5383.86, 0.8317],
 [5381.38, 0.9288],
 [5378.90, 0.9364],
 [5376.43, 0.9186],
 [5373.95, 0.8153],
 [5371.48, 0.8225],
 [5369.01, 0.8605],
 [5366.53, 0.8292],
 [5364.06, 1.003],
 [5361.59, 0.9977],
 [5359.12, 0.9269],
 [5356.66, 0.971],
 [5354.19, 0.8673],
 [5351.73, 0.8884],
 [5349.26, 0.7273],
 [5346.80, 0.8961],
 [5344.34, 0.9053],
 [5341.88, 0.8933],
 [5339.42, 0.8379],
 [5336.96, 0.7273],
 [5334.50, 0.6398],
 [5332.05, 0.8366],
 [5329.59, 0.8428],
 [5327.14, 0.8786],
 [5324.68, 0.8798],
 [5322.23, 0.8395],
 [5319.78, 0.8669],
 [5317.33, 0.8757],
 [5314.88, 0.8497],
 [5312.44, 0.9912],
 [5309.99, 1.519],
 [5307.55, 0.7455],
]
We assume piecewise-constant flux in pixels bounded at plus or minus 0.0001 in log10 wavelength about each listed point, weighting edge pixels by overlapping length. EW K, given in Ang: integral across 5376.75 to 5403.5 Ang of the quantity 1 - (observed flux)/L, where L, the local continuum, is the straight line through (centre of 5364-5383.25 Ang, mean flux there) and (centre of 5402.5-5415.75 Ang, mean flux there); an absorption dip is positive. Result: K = 0.6 Ang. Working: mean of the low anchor 0.88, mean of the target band 0.848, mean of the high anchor 0.856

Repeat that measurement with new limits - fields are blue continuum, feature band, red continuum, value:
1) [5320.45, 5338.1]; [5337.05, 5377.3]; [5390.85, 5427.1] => -3.0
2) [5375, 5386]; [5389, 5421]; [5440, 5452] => 1.8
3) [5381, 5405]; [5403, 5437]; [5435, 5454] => -1.3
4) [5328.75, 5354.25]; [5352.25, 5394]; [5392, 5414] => -2.2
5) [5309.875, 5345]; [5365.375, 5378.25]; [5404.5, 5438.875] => 0.2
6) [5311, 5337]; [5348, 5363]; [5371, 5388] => -0.7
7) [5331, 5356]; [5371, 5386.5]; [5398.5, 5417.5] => -0.7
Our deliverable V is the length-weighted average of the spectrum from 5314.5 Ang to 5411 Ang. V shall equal 0.858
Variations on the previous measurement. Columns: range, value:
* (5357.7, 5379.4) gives 0.901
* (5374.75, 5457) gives 0.857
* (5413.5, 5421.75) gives 0.818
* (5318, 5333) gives 0.858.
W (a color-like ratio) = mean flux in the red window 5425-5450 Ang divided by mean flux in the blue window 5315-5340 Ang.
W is 1.1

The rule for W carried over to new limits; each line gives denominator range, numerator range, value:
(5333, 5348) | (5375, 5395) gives 1.06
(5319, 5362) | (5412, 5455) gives 1.00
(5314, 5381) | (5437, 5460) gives 0.97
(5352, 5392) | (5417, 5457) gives 0.98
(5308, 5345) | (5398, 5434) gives 0.98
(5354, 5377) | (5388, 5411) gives 0.94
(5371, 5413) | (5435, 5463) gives 0.98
